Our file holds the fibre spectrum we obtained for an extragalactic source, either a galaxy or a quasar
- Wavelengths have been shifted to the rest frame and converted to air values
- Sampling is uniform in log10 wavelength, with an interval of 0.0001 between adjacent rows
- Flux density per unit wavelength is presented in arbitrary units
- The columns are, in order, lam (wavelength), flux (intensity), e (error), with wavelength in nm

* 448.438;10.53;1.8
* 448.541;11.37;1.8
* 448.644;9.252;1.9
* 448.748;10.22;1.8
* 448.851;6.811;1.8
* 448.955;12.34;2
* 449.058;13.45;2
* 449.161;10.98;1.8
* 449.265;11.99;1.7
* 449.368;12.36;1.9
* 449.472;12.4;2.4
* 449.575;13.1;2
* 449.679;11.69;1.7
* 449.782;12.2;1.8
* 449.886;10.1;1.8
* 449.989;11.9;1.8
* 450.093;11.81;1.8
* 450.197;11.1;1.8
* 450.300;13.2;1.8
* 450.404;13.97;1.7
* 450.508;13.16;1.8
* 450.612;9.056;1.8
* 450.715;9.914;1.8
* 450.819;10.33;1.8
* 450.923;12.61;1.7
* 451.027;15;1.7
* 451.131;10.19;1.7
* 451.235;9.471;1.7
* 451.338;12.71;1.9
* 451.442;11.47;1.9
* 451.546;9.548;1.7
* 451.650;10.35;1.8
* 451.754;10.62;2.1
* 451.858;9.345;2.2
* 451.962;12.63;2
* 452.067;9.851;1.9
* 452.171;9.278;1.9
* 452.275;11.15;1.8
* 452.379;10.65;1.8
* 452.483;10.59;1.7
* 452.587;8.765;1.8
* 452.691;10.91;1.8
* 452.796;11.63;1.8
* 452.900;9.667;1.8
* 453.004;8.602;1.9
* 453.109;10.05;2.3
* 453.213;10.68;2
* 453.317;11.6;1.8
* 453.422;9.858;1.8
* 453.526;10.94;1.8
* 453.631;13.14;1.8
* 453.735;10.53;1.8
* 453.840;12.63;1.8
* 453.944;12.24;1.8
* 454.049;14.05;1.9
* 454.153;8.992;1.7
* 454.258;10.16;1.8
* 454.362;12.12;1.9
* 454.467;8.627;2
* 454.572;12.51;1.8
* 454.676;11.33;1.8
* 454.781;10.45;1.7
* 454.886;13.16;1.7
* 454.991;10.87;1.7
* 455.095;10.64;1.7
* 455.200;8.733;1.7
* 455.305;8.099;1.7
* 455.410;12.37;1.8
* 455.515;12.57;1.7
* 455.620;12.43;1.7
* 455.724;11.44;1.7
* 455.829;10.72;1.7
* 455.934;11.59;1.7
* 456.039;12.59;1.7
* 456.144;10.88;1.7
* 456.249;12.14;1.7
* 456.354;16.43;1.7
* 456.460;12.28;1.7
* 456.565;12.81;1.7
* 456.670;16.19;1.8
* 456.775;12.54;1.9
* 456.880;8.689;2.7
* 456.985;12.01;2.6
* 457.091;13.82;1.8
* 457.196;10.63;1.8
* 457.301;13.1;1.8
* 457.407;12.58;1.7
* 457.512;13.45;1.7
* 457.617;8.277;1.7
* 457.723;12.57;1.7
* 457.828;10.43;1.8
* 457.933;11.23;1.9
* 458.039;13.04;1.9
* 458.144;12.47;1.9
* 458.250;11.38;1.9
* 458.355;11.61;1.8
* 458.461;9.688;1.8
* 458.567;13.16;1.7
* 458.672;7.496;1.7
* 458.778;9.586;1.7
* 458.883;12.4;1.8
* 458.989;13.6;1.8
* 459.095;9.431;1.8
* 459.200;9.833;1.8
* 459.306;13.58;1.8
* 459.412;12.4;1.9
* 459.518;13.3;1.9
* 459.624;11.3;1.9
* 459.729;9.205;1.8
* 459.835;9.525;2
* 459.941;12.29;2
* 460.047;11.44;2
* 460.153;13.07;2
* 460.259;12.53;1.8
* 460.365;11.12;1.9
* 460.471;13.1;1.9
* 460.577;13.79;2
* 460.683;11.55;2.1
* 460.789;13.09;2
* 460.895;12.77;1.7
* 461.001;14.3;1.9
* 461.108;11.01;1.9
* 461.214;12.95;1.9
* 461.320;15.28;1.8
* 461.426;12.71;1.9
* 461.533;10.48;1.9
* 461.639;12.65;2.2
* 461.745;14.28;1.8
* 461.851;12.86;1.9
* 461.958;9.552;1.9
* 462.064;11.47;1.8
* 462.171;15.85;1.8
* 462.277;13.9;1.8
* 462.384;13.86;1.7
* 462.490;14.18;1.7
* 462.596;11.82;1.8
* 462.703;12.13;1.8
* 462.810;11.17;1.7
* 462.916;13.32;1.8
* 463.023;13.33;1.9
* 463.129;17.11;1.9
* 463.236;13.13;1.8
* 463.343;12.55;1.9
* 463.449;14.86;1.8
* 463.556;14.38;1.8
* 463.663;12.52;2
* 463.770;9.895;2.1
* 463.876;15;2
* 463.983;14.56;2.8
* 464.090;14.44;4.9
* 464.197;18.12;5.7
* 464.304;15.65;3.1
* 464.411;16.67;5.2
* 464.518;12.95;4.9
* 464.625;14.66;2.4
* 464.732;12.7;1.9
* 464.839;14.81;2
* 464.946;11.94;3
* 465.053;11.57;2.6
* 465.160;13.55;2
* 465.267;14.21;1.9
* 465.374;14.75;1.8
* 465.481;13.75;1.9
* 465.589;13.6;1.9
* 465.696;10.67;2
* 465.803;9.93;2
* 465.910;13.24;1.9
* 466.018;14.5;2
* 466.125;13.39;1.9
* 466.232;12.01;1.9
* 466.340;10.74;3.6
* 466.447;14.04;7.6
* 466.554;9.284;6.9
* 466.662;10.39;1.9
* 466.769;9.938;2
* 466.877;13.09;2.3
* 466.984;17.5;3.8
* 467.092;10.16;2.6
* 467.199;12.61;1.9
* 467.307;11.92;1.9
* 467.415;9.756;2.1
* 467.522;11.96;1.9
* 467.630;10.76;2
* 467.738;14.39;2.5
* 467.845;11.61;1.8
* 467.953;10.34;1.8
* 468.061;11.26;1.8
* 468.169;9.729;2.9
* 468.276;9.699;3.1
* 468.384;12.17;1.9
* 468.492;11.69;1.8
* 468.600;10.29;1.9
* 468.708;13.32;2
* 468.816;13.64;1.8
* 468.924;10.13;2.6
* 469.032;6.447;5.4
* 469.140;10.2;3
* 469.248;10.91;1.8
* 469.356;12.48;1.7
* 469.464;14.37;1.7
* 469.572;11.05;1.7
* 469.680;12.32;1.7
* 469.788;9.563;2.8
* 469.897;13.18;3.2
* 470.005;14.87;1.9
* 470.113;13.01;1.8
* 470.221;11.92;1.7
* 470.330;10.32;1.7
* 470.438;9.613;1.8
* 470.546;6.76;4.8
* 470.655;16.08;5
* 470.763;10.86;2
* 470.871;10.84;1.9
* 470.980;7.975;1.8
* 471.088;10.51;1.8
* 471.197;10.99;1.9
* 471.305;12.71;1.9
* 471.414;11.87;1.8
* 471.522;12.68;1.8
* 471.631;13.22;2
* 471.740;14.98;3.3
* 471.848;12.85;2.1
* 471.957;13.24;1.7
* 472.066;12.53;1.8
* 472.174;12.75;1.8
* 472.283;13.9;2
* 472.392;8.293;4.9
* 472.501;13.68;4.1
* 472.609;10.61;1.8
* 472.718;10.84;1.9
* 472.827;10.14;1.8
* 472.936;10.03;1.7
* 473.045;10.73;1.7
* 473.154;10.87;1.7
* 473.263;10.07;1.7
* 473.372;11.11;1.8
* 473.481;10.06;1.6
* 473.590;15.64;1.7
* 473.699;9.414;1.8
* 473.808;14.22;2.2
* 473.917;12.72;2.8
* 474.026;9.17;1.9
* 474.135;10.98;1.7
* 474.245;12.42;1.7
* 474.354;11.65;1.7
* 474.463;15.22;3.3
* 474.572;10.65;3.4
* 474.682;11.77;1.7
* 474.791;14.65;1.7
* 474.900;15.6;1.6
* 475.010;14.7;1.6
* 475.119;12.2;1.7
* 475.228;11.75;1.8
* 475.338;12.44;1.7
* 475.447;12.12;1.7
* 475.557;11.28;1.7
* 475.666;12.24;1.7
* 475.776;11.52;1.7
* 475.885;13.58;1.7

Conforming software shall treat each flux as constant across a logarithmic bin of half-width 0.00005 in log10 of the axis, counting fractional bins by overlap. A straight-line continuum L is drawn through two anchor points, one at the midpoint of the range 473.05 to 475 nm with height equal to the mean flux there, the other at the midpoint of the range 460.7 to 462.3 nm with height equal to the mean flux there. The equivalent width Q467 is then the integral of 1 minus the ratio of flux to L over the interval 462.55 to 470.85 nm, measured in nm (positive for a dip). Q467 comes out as 0.088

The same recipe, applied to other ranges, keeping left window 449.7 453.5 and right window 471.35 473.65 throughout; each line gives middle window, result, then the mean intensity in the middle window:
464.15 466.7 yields -0.36 nm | 13.2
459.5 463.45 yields -0.44 nm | 12.7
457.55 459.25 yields 0.03 nm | 11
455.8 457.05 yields -0.14 nm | 12.4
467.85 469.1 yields 0.10 nm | 10.8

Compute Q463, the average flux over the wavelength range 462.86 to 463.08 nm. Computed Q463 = 13.4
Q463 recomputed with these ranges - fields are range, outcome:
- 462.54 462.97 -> 12.1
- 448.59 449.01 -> 9.69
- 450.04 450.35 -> 12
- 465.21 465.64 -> 14.1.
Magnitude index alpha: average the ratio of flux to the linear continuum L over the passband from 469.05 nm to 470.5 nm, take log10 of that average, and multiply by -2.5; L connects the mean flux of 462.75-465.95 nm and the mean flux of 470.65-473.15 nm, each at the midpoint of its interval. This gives 0.05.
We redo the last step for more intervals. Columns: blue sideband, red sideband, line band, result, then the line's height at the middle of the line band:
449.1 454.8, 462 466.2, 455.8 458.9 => 0.03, 12.2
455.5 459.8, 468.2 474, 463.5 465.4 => -0.20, 11.7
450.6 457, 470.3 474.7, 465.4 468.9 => -0.04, 11.5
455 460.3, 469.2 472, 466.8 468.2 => -0.01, 11.8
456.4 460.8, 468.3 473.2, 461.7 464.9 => -0.17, 11.7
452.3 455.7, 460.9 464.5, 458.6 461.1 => 0.08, 12.7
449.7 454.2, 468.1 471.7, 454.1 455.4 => 0.06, 11.1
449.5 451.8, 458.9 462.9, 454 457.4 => 0.02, 11.9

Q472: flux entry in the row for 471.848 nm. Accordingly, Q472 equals 12.85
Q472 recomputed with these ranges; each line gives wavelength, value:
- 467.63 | 10.76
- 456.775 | 12.54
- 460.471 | 13.1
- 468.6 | 10.29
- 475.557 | 11.28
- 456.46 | 12.28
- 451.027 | 15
